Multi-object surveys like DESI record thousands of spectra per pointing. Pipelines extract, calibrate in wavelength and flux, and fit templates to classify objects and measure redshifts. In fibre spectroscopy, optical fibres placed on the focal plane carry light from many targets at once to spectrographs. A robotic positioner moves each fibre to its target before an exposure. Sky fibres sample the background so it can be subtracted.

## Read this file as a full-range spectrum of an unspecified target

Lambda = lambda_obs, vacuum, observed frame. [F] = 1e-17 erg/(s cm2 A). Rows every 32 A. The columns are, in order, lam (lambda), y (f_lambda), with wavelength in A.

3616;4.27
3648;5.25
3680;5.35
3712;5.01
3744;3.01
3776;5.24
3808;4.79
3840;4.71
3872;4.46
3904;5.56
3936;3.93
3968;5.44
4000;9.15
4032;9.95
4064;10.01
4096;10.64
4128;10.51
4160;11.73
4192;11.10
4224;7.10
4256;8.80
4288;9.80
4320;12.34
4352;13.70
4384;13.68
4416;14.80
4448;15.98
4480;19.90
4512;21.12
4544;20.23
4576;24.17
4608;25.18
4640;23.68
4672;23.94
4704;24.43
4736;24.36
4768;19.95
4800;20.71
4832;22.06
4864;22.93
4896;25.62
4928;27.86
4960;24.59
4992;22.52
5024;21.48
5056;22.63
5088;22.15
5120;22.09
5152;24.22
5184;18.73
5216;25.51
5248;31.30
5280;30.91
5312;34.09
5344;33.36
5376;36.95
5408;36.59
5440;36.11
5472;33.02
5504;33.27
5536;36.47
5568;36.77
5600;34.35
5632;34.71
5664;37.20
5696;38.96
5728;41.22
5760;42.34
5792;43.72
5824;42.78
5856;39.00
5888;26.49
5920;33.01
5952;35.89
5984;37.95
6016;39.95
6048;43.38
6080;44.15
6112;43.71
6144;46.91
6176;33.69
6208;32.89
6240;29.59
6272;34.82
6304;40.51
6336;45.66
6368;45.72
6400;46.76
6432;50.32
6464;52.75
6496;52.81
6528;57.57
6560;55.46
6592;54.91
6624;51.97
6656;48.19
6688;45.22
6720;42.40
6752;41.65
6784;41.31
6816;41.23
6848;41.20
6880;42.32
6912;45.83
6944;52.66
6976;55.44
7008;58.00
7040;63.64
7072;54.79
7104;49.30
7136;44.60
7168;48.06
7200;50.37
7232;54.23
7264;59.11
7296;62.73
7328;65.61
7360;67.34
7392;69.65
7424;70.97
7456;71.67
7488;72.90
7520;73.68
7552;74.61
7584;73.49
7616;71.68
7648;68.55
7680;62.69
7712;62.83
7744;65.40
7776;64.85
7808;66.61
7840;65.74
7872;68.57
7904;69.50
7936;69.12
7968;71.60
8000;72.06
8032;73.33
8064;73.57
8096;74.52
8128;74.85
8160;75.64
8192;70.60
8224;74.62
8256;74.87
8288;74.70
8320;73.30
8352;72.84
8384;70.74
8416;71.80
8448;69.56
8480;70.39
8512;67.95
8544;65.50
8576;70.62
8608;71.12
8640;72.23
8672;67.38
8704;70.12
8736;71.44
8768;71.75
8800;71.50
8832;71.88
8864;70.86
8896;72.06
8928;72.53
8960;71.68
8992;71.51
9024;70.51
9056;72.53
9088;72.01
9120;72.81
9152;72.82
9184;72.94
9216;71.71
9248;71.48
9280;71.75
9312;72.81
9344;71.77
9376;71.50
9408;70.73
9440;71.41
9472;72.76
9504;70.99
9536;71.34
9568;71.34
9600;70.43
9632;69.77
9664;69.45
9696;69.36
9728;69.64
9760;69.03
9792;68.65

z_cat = 0.000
